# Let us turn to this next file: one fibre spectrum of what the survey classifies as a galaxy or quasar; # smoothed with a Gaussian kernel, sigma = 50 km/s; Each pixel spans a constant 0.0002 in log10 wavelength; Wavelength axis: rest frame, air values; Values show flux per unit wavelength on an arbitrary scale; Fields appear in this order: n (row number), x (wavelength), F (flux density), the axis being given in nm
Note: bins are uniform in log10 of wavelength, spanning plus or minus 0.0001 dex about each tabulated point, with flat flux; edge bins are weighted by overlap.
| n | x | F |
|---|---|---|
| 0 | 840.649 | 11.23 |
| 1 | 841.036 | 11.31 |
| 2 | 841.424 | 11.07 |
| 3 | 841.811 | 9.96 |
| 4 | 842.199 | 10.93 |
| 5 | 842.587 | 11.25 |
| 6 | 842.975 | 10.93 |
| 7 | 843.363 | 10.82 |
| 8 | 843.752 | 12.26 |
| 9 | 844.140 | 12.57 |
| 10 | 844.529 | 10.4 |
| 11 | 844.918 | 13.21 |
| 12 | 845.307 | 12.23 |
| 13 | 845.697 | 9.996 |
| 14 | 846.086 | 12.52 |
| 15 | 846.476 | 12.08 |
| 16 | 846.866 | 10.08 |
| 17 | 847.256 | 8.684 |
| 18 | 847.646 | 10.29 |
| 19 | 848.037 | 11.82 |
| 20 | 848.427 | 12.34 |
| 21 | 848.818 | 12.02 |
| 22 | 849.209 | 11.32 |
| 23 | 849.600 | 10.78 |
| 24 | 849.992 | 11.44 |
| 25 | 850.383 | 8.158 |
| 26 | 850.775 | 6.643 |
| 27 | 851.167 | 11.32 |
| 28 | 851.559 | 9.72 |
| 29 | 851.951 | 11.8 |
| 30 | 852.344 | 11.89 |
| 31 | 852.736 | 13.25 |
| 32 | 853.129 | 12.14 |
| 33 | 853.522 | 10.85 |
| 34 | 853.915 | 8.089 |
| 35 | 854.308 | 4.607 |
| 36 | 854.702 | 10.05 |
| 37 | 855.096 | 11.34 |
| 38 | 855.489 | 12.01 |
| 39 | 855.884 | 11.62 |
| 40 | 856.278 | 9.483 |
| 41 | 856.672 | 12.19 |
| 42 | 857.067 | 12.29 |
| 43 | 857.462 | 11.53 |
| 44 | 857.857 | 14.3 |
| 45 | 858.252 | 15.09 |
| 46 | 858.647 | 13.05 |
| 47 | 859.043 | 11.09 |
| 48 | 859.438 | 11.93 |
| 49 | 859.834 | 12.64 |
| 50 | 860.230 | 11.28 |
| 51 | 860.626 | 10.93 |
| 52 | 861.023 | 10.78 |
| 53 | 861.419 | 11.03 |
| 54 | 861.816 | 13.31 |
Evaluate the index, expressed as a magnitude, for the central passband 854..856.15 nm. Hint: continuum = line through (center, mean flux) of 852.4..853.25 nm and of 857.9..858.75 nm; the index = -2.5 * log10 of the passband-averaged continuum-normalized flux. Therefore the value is 0.33 mag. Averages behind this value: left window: 12.6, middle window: 9.82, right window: 14.2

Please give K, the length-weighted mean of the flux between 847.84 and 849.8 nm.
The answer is 11.7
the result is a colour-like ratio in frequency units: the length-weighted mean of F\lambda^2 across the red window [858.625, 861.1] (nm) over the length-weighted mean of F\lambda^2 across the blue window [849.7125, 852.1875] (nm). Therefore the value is 1.2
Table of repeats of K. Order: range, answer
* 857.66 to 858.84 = 14.2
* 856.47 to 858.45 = 13.1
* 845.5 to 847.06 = 11.2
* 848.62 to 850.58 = 10.7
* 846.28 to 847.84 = 10.3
